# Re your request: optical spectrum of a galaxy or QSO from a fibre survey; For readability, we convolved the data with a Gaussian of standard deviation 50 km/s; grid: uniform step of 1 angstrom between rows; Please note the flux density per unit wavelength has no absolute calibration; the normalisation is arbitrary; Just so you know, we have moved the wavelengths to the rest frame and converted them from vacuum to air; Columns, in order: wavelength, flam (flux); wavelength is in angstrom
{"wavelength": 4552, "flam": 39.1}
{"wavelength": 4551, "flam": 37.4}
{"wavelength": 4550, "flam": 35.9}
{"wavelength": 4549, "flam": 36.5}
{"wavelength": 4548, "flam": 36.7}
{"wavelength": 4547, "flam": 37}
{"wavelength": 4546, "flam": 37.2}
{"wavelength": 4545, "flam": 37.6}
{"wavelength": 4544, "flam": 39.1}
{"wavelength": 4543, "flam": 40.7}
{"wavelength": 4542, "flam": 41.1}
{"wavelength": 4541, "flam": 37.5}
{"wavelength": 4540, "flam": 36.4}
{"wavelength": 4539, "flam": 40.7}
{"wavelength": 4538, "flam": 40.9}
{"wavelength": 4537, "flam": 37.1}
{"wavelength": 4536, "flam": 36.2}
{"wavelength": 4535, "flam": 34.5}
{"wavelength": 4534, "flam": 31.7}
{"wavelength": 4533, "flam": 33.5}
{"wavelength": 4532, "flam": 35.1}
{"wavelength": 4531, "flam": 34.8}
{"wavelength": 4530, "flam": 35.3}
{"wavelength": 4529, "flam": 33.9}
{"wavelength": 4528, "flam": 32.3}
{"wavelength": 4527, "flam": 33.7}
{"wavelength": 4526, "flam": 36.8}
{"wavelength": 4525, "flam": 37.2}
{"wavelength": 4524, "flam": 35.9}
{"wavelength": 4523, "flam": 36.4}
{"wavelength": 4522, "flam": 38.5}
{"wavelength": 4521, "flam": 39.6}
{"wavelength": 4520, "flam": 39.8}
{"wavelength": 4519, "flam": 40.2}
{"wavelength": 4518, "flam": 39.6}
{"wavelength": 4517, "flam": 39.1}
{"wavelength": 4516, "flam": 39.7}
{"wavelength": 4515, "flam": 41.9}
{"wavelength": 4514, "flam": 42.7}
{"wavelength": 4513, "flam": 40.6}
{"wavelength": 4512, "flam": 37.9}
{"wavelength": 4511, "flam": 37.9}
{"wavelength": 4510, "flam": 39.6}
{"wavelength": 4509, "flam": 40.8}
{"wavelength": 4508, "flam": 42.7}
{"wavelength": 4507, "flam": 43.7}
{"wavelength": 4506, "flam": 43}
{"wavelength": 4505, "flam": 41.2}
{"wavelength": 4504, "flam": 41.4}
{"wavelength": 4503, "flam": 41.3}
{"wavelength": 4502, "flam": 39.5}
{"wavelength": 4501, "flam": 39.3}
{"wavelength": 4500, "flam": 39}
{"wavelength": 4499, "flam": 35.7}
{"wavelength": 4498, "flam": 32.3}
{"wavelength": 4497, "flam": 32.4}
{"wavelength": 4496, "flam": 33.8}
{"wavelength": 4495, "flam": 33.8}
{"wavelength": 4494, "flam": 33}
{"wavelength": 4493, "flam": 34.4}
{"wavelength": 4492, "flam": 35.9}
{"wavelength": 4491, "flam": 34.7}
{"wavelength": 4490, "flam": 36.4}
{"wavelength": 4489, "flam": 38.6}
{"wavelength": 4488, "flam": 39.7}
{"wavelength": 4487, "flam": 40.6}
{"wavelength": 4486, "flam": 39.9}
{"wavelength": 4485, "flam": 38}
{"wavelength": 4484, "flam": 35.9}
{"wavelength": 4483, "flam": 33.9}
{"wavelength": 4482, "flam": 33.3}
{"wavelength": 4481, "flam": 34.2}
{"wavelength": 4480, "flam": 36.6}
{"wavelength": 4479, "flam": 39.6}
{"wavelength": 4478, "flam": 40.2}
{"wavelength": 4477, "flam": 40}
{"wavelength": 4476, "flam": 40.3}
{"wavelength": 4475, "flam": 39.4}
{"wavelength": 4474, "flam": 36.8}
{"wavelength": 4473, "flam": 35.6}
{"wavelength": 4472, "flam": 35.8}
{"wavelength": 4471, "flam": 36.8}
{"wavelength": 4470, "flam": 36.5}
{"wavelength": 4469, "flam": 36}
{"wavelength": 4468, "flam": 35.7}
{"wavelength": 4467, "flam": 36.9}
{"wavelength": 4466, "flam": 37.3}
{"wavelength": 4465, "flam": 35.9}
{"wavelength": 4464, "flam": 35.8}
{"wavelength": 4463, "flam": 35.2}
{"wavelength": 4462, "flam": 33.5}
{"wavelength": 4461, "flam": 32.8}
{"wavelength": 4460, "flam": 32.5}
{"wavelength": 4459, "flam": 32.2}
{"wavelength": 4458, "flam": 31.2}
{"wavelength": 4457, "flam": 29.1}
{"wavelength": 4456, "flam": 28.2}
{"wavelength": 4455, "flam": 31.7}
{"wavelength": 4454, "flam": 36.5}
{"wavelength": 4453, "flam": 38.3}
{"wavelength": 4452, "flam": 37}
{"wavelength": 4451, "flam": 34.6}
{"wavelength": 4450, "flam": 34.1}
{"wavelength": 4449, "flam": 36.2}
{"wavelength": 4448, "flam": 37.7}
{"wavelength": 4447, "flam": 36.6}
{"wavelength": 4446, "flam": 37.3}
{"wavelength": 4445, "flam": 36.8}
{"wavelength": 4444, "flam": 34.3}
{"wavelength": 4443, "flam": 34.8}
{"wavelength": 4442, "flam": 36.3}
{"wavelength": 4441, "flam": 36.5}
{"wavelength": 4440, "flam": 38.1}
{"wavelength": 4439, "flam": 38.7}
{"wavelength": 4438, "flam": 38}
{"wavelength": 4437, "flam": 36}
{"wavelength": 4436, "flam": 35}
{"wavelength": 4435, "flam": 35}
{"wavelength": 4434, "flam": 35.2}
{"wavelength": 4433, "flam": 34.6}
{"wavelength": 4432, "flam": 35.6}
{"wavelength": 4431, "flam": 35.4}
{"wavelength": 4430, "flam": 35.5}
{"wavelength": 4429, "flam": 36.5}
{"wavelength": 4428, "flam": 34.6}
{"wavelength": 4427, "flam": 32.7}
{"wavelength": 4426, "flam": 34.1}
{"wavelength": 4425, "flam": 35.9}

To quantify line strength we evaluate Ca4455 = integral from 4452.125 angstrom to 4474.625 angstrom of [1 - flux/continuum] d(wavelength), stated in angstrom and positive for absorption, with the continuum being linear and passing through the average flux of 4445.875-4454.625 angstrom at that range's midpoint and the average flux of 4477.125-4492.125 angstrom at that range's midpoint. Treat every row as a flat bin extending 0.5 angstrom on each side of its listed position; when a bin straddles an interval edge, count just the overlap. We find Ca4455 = 1.3 angstrom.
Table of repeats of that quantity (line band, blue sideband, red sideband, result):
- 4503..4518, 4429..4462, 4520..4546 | -1.88 angstrom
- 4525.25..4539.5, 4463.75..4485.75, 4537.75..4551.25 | 0.92 angstrom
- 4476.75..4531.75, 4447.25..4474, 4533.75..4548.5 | -2.10 angstrom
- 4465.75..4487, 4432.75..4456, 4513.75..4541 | -0.46 angstrom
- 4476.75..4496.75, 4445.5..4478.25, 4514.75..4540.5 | -0.27 angstrom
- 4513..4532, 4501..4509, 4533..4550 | 0.95 angstrom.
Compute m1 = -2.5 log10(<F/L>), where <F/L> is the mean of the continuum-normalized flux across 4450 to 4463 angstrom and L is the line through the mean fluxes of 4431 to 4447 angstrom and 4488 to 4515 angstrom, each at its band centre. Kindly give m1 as 0.11 mag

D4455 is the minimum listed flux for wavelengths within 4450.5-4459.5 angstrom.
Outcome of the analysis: 28.2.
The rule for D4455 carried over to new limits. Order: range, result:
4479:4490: 33.3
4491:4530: 32.3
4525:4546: 31.7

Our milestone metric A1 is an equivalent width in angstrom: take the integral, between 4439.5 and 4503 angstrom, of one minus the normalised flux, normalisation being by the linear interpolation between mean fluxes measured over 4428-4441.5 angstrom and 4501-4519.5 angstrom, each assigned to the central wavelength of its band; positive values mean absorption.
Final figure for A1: 3.9 angstrom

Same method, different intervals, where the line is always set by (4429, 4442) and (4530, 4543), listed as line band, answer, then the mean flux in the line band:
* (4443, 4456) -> 0.2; 35.6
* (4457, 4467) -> 0.7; 33.9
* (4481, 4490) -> -0.2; 37.2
